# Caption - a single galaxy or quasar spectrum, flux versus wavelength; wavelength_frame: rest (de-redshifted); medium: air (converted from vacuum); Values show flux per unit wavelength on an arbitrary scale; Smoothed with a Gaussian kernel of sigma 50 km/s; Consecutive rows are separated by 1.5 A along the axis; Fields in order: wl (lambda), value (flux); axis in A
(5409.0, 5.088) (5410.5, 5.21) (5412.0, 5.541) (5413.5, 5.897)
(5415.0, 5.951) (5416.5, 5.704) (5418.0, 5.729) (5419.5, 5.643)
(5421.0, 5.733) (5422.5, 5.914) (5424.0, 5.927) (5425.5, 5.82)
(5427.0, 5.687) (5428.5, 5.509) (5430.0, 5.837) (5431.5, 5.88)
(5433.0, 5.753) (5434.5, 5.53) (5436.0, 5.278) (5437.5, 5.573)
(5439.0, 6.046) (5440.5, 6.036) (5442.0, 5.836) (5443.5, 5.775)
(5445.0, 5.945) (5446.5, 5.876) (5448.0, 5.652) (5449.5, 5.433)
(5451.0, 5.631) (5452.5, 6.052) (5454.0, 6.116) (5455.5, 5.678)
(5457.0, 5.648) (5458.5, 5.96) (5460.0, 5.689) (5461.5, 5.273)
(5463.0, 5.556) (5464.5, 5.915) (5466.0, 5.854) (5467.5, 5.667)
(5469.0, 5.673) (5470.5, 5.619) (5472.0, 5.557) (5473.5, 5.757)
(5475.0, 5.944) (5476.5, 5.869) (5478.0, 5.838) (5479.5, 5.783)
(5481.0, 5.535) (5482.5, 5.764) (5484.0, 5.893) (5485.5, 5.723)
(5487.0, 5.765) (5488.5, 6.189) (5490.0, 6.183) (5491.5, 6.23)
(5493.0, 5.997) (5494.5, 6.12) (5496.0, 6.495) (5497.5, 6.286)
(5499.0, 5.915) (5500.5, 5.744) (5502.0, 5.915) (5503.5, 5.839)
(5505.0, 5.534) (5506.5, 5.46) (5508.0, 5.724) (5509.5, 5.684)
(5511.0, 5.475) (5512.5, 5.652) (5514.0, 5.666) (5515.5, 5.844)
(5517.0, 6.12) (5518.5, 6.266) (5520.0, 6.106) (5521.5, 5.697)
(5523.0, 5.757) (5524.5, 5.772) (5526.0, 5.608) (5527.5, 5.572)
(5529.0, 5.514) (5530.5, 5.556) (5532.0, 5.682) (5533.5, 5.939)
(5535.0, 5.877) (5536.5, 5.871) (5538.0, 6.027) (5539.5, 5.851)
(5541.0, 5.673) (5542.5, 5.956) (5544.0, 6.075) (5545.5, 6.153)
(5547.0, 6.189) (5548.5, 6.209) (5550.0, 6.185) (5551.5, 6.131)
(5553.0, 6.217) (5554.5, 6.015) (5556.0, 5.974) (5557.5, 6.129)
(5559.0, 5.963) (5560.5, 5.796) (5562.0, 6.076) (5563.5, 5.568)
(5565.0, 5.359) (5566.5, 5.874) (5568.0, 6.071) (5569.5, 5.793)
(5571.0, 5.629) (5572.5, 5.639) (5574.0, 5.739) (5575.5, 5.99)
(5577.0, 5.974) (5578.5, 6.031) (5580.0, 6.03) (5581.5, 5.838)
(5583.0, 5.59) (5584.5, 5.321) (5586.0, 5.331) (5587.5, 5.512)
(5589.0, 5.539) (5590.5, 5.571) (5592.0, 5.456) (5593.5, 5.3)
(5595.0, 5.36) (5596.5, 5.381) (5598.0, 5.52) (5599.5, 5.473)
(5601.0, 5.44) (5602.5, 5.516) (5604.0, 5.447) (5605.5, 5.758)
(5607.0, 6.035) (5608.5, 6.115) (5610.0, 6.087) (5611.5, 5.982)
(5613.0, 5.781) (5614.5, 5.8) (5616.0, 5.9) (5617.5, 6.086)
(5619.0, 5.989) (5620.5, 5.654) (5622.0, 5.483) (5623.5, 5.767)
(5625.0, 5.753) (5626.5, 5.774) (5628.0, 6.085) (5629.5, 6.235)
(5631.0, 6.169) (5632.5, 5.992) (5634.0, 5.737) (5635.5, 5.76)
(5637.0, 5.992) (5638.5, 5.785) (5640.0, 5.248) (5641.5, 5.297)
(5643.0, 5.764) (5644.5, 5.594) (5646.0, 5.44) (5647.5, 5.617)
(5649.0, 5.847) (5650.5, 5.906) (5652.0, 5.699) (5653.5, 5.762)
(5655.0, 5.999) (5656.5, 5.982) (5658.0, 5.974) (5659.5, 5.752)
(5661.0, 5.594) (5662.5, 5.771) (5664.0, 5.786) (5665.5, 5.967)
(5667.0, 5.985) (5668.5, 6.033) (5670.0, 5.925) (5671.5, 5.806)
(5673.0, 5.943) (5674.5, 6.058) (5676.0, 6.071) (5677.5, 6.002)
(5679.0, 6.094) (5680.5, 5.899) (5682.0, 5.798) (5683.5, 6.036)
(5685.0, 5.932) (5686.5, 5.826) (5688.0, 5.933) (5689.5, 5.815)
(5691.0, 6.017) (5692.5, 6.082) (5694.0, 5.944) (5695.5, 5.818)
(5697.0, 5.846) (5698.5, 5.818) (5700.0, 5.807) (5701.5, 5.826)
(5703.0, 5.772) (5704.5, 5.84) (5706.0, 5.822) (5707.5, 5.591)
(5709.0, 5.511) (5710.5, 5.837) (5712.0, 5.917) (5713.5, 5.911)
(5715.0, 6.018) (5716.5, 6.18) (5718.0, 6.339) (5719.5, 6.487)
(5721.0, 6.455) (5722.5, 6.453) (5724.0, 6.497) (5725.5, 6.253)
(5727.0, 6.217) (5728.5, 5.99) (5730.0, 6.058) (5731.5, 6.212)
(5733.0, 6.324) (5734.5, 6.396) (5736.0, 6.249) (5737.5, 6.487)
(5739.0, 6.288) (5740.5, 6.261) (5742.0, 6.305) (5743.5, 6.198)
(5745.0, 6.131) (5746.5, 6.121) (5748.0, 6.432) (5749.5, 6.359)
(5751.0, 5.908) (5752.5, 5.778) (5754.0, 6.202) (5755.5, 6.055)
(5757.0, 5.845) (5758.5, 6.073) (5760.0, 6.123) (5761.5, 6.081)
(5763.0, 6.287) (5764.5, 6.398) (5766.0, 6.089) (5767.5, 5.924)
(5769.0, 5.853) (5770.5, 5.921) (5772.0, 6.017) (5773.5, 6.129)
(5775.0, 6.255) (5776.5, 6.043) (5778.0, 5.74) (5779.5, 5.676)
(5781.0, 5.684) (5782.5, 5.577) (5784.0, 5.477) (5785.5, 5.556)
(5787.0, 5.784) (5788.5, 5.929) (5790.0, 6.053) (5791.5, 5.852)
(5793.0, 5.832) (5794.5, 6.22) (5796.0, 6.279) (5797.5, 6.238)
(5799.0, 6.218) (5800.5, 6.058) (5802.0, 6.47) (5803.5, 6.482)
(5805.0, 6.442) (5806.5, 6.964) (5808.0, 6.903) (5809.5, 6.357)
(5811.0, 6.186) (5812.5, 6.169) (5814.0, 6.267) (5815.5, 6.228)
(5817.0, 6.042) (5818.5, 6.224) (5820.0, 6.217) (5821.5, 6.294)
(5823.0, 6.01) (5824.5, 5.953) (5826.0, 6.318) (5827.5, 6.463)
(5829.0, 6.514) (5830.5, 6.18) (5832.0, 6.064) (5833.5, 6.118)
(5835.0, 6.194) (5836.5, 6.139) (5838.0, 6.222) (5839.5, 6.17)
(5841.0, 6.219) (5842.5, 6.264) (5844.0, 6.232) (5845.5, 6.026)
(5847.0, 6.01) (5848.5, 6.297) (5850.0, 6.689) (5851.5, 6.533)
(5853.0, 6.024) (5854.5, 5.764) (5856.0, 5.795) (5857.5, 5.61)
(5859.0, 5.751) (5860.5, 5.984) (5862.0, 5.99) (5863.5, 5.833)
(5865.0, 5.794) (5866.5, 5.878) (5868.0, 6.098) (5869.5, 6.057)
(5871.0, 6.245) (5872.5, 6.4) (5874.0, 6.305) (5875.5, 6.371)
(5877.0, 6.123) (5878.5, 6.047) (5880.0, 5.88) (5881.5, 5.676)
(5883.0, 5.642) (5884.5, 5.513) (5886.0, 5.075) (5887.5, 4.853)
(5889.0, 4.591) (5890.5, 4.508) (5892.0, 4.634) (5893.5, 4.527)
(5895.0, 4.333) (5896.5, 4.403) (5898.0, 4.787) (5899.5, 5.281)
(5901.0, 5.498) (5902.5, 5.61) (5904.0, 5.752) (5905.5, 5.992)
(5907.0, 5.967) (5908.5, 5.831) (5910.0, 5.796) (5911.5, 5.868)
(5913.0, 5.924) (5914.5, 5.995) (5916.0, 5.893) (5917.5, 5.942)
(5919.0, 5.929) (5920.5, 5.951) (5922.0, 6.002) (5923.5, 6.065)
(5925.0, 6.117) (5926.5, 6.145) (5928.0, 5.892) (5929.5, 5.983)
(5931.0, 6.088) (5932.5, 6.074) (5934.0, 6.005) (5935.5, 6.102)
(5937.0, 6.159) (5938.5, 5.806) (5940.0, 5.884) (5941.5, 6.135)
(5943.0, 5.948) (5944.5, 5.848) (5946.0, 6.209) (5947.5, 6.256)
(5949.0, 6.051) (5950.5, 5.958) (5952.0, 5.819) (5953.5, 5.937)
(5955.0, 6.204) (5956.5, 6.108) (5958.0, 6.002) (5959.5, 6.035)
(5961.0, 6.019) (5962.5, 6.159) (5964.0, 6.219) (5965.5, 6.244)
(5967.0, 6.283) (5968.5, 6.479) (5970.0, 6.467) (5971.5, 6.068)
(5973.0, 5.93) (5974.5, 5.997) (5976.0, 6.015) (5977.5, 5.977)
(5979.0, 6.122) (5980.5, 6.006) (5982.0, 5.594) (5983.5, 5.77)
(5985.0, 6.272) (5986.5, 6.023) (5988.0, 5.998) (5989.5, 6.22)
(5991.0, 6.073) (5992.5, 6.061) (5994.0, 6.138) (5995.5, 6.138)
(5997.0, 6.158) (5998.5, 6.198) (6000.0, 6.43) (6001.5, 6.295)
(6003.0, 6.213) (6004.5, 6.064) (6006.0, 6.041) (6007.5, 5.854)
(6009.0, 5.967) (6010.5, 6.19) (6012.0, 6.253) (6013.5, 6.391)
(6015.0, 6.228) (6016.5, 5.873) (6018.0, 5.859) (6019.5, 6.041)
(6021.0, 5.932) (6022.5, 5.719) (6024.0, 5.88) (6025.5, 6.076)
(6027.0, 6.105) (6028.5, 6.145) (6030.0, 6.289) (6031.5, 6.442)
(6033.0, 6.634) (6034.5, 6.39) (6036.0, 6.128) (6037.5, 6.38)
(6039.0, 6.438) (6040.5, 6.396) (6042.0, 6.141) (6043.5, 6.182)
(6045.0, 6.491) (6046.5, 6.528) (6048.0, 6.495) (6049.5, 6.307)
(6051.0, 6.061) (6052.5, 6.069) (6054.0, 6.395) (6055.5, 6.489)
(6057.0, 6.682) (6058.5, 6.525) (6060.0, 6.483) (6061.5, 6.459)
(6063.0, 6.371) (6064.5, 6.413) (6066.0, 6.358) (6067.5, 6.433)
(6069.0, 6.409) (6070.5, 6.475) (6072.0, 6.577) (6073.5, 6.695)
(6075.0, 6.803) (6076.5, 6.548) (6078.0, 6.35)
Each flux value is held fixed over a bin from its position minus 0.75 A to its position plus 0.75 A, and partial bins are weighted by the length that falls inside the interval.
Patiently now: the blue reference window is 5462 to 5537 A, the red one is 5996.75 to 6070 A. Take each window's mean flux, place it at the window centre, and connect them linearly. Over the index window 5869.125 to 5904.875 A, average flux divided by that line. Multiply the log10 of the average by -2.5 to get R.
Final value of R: 0.13 mag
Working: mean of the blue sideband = 5.82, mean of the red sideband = 6.25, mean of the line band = 5.42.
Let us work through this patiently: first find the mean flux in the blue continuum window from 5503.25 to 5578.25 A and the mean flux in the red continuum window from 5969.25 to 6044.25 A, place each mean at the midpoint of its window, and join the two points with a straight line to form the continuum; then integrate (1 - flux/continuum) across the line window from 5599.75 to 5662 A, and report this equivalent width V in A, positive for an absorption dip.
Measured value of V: 1.2 A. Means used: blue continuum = 5.85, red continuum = 6.12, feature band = 5.79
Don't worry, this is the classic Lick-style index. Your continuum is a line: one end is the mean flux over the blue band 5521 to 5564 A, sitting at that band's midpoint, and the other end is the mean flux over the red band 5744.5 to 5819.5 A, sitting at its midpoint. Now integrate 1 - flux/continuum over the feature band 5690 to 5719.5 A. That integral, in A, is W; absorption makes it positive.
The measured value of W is 0.64 A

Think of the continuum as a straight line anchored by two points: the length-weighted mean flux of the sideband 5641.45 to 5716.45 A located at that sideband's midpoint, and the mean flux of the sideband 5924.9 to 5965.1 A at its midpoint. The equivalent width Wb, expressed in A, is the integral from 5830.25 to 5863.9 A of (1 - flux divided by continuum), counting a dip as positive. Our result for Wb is -0.7 A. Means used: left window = 5.85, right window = 6.04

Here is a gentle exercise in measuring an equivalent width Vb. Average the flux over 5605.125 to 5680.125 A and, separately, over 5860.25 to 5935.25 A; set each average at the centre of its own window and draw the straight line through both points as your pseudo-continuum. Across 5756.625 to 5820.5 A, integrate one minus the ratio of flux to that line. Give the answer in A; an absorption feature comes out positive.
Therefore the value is -3.7 A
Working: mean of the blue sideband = 5.85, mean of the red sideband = 5.7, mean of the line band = 6.1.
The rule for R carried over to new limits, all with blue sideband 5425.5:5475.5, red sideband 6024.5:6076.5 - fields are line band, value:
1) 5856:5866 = 0.06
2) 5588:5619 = 0.04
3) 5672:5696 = 0.01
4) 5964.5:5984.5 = 0.04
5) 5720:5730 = -0.05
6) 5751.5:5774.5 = 0.00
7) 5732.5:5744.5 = -0.05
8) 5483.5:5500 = -0.05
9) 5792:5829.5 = -0.03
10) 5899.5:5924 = 0.07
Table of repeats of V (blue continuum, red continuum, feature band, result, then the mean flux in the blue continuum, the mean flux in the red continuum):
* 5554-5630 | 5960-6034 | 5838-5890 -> 0.55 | 5.75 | 6.11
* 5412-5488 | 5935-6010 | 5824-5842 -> -0.68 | 5.75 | 6.08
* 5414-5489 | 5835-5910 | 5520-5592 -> -0.88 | 5.76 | 5.74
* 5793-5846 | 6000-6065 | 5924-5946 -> 0.81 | 6.26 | 6.24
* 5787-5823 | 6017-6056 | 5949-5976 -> 0.53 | 6.24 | 6.23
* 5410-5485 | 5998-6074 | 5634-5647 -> 0.65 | 5.74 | 6.27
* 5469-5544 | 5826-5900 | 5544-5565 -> -0.69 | 5.83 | 5.81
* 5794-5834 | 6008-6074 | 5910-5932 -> 1.09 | 6.29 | 6.29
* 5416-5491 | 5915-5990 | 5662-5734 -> -1.07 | 5.77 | 6.05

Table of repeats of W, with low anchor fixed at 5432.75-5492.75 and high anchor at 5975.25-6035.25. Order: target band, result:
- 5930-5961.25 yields 0.2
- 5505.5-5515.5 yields 0.3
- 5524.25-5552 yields -0.3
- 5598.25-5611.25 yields 0.3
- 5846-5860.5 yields -0.1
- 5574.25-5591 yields 0.4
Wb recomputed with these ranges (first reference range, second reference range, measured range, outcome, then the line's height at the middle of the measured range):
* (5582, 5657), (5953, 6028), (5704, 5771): -3.41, 5.83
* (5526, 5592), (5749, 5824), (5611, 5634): 0.05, 5.9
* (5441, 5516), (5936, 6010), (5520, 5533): 0.34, 5.83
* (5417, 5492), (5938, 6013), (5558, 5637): 1.41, 5.86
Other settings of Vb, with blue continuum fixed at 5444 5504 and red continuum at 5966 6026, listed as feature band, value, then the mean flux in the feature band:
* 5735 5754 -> -0.8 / 6.21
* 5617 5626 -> 0.2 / 5.78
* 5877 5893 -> 2.0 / 5.27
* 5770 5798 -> 0.4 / 5.91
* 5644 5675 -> 0.5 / 5.83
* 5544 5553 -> -0.5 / 6.17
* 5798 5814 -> -1.1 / 6.41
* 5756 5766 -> -0.3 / 6.13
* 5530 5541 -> 0.1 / 5.82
